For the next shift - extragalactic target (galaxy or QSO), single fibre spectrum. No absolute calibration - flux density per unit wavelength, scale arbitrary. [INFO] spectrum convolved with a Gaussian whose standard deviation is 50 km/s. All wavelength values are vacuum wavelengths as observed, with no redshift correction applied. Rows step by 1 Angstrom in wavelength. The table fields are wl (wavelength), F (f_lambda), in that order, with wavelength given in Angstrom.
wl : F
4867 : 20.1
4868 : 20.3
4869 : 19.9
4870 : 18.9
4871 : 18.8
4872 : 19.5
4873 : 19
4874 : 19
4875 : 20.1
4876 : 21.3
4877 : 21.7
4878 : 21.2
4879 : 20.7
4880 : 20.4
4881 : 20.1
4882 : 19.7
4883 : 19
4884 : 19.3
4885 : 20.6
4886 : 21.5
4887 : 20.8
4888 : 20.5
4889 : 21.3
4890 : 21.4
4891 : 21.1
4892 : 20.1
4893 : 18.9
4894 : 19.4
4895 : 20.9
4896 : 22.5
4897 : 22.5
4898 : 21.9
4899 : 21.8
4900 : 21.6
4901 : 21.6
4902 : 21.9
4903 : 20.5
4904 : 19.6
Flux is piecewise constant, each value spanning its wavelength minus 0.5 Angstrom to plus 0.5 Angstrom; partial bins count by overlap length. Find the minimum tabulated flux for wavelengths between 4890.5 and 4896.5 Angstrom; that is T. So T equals 18.9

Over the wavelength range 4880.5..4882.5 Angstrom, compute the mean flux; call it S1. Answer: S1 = 19.9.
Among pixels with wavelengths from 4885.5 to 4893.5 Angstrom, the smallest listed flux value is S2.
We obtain 18.9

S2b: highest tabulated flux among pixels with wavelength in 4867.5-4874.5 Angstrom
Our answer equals 20.3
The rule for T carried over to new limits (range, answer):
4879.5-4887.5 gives 19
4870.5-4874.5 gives 18.8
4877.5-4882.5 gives 19.7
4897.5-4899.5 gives 21.8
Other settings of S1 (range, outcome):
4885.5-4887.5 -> 21.1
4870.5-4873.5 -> 19.1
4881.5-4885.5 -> 19.6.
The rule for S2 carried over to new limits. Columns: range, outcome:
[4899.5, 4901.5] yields 21.6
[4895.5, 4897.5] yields 22.5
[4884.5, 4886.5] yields 20.6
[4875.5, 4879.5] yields 20.7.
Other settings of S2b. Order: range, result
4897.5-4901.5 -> 21.9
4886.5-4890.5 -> 21.4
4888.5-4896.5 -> 22.5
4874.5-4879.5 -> 21.7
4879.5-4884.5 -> 20.4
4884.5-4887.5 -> 21.5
